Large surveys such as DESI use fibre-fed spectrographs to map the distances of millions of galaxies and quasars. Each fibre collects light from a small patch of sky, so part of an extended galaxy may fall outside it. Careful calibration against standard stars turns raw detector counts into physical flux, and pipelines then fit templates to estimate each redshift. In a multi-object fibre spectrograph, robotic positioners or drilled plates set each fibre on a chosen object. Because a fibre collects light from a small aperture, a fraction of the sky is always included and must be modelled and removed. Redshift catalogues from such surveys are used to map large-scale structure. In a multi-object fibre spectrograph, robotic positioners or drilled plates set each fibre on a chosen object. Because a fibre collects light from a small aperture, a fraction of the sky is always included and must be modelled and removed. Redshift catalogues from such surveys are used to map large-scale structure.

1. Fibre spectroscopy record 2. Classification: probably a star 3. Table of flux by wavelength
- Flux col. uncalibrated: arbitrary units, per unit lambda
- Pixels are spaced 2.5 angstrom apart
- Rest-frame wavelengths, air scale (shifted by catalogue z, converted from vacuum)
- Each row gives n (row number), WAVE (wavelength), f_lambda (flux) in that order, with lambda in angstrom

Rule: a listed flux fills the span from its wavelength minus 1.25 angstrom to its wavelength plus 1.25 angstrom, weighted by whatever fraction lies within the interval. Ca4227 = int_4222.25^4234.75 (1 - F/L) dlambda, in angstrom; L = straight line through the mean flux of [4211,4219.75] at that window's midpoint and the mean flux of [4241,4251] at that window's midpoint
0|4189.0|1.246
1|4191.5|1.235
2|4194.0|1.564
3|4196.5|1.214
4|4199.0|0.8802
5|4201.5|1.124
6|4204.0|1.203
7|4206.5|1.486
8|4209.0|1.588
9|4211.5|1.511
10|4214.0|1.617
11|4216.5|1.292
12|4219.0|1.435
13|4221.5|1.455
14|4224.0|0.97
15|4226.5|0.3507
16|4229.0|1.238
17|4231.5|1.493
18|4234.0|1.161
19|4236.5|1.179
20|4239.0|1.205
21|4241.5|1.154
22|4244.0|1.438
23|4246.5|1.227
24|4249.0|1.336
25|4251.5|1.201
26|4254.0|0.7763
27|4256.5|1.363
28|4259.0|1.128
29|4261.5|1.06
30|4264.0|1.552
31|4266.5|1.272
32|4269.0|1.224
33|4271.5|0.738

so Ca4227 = 2.99 angstrom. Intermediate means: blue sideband 1.46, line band 1.05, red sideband 1.29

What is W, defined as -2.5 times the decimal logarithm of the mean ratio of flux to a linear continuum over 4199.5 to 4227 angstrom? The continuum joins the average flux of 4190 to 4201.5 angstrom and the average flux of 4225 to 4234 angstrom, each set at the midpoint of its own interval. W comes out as -0.146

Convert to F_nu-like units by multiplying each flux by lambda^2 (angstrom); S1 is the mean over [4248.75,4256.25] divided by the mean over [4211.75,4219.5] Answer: 0.77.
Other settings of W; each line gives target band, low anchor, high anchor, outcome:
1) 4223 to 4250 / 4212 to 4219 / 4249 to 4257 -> 0.089 mag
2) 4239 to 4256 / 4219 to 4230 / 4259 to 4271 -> -0.046 mag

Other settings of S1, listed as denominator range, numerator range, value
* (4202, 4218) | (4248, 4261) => 0.82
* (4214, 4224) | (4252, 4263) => 0.82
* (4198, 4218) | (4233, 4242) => 0.89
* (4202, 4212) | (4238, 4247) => 0.90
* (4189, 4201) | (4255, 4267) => 1.07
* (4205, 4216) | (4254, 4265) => 0.81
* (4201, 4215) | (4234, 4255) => 0.85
